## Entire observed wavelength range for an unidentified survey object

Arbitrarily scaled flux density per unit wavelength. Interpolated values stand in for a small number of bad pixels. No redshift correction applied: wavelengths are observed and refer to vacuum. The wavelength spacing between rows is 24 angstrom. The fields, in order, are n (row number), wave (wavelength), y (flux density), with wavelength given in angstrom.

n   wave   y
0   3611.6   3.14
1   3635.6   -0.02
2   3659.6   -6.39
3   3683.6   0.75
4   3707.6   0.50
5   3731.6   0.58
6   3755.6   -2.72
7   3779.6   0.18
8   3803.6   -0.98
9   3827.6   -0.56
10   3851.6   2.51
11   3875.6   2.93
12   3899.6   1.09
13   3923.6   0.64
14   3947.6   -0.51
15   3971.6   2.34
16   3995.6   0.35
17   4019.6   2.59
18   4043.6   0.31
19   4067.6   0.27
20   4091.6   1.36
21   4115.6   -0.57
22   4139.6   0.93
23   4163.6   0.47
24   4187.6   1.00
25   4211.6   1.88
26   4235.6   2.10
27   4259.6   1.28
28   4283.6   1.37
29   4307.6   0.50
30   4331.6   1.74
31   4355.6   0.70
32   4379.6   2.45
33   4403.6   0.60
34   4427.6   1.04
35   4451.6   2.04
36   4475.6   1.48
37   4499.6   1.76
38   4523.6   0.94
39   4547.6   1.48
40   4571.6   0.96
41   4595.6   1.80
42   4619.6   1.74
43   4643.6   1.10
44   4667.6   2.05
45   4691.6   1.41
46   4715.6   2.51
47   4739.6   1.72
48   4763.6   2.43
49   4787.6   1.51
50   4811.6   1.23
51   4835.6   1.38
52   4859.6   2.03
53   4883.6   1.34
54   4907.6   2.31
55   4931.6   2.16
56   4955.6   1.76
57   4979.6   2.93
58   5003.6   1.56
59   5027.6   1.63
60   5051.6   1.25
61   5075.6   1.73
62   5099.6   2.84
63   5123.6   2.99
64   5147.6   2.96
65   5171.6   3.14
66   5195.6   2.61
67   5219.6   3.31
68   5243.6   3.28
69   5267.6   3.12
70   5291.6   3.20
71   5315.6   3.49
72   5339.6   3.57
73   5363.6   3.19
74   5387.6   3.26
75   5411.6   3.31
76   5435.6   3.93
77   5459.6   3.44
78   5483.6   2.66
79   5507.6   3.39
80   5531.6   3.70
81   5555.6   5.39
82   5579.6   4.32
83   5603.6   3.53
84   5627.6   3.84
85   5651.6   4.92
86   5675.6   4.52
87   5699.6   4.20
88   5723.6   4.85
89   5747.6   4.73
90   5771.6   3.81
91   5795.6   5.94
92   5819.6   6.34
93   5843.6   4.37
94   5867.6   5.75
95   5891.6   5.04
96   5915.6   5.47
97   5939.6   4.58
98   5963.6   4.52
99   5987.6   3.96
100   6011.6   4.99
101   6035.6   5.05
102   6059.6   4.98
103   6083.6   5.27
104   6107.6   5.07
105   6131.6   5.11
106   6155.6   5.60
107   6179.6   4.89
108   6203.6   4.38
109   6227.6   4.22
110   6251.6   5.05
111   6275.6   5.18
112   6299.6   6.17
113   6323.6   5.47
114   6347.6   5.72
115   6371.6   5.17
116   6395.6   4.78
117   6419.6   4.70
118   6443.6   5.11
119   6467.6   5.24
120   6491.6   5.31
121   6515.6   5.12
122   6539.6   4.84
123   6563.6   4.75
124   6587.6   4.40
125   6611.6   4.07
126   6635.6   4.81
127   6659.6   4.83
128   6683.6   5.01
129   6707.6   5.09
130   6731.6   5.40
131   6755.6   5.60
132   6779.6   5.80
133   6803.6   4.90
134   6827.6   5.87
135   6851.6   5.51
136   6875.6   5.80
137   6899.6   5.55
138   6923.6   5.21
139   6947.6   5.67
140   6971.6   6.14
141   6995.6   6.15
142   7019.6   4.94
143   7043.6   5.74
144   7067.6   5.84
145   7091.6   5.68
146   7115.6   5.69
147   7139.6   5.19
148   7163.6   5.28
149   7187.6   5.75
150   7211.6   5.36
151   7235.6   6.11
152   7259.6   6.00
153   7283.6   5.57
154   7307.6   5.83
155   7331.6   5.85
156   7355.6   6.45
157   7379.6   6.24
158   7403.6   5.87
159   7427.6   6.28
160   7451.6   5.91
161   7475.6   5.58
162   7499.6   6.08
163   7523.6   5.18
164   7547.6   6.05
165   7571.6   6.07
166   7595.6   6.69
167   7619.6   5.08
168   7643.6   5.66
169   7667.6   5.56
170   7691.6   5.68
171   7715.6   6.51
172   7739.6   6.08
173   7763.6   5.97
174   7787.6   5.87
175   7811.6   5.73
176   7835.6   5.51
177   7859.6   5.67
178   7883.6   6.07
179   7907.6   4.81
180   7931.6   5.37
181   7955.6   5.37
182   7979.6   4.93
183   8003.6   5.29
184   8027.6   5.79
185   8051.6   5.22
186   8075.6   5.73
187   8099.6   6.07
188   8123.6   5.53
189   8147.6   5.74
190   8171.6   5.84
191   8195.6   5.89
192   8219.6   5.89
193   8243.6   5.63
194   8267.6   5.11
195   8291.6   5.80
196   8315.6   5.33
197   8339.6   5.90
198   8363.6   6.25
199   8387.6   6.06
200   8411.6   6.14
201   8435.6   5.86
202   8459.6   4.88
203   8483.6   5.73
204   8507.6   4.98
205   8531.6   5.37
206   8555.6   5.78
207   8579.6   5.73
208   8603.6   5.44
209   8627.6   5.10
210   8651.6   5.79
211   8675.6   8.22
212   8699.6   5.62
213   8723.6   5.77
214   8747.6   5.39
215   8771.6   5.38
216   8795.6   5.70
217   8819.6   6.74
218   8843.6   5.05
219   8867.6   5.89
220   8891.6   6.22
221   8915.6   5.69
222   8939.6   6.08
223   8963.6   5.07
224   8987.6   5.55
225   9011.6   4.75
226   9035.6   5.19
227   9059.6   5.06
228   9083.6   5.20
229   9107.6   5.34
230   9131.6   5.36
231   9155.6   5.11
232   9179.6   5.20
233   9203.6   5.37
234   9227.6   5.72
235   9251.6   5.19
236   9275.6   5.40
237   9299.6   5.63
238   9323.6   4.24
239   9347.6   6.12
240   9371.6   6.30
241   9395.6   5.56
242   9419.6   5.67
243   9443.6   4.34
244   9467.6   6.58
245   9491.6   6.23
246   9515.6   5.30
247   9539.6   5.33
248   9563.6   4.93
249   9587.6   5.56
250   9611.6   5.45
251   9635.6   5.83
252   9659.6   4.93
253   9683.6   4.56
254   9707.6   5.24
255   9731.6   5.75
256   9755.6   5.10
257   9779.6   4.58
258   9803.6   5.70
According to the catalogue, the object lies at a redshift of 0.276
